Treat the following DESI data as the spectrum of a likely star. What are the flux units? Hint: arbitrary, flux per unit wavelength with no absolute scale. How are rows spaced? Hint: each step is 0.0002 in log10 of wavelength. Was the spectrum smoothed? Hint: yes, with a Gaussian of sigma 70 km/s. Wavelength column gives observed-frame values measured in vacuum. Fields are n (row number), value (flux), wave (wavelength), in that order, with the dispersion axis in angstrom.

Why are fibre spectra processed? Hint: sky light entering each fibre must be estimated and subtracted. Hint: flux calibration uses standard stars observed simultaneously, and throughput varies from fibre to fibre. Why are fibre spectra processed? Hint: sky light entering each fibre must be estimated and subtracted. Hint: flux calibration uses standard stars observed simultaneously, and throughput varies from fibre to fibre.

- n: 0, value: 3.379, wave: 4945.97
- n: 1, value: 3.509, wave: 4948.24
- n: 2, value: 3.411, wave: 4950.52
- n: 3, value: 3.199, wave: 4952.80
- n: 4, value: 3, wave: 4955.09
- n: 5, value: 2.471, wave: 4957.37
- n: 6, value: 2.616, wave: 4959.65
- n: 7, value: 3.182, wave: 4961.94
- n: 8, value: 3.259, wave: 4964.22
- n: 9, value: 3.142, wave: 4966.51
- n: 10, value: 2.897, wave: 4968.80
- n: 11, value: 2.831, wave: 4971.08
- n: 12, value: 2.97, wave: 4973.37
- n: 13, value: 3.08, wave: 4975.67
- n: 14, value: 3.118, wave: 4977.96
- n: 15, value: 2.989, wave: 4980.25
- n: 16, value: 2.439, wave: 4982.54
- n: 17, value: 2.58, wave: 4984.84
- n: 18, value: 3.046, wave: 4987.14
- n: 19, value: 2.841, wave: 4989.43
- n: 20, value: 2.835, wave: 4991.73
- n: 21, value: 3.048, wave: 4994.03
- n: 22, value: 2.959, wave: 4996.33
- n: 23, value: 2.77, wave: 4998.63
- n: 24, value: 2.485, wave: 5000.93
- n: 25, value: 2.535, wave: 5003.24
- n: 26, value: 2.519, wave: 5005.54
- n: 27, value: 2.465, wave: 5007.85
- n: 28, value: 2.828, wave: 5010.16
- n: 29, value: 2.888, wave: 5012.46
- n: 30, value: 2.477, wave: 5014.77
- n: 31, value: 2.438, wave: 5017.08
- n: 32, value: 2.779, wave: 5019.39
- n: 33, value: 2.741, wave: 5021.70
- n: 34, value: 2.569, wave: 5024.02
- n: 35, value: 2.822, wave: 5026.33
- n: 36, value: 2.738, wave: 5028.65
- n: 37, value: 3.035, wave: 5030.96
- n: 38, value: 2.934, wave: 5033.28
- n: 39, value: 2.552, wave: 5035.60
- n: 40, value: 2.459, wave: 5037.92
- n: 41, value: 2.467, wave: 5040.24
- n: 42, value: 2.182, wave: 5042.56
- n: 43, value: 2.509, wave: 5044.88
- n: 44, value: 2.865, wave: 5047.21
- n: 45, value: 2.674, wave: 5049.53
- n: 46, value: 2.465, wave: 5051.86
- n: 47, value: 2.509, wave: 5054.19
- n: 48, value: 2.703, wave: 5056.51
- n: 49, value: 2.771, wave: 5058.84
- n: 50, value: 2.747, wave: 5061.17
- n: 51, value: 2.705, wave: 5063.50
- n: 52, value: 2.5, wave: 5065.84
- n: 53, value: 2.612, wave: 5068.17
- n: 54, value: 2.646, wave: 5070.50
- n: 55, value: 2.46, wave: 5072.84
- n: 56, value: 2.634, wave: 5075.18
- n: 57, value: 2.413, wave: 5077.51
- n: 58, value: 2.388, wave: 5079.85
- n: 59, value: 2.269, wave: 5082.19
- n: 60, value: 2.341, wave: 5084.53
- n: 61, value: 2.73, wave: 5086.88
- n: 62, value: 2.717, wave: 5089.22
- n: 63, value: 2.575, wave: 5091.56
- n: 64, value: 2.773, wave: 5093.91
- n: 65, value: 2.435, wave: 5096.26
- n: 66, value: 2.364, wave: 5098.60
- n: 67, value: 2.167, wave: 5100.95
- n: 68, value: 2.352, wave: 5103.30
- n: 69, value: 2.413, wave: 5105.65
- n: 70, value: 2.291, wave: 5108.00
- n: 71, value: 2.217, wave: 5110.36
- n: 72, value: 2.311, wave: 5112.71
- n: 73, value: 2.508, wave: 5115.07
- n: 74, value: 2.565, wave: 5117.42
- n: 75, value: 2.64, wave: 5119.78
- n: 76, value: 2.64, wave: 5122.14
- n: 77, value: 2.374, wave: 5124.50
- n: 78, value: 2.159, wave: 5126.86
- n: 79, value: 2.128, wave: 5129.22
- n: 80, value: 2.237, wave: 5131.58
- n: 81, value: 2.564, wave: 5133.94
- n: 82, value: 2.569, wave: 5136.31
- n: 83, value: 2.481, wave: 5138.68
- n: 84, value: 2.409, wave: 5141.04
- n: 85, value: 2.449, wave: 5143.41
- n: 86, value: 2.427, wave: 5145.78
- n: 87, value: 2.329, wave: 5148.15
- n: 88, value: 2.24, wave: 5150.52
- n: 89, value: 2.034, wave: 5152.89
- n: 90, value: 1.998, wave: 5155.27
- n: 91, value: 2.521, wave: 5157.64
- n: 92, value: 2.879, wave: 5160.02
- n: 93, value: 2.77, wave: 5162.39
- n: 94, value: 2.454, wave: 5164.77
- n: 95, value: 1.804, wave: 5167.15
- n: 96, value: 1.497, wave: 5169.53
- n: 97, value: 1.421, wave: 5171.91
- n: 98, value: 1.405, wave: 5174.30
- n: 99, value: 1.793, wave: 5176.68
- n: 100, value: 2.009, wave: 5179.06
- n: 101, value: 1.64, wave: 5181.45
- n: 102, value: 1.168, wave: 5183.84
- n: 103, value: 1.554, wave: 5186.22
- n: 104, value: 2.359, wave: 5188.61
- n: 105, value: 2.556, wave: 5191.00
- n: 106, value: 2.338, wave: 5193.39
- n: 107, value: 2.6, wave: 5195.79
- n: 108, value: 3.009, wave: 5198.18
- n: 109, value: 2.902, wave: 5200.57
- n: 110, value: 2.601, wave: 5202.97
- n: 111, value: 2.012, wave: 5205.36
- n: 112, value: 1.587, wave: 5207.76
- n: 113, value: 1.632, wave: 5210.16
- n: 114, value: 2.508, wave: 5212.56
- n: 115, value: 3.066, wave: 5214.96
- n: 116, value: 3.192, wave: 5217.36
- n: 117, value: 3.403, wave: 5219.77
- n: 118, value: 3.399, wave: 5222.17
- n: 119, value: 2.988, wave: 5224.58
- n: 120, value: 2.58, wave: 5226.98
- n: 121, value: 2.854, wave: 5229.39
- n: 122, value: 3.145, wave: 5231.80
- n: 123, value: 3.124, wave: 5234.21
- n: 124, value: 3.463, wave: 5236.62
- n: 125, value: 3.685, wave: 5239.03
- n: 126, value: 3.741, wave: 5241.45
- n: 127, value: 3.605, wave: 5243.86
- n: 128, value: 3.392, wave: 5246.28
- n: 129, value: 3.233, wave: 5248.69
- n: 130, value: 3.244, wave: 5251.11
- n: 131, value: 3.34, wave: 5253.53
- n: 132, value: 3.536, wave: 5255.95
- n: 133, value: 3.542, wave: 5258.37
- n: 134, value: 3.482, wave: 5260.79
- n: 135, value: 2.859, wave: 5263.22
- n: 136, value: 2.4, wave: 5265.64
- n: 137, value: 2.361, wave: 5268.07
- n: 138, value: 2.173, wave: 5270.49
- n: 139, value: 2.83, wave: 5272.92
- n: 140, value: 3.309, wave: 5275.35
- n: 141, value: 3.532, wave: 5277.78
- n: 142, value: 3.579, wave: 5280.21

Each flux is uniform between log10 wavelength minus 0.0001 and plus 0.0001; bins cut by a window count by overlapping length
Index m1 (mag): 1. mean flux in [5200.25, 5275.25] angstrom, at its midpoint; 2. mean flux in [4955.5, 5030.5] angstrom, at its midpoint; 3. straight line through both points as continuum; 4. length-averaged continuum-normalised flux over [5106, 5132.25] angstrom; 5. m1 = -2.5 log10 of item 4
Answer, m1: 0.21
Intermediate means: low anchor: 2.8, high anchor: 2.97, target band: 2.37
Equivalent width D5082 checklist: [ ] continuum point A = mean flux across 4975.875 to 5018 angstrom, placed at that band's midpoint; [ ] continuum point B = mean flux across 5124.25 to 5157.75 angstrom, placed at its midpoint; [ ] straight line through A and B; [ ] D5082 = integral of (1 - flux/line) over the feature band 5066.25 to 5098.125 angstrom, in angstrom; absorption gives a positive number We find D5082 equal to -0.5 angstrom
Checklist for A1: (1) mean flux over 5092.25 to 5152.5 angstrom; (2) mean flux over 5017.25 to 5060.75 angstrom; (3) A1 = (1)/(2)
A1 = 0.90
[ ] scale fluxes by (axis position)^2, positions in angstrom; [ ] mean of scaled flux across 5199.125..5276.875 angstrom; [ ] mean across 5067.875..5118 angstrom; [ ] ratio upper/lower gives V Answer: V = 1.3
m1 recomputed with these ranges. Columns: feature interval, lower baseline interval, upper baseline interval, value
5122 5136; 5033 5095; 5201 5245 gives 0.16 mag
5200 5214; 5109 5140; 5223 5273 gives 0.30 mag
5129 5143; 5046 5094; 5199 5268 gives 0.14 mag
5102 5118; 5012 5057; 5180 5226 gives 0.08 mag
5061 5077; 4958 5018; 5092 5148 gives -0.01 mag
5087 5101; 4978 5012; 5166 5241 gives 0.02 mag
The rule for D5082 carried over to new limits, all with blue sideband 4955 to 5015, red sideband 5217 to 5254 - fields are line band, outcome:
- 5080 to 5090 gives 1.70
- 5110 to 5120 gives 2.00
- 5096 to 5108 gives 2.78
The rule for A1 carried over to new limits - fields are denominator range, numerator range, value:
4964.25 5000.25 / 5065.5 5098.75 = 0.87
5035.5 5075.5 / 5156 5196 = 0.79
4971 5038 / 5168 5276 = 0.97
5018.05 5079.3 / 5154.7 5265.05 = 1.01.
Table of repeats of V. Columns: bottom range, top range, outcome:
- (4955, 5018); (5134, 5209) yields 0.84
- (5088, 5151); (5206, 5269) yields 1.32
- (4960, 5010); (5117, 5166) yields 0.90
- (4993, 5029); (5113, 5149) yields 0.95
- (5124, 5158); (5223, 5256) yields 1.46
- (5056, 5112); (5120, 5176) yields 0.92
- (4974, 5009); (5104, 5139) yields 0.91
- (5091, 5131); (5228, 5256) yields 1.47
